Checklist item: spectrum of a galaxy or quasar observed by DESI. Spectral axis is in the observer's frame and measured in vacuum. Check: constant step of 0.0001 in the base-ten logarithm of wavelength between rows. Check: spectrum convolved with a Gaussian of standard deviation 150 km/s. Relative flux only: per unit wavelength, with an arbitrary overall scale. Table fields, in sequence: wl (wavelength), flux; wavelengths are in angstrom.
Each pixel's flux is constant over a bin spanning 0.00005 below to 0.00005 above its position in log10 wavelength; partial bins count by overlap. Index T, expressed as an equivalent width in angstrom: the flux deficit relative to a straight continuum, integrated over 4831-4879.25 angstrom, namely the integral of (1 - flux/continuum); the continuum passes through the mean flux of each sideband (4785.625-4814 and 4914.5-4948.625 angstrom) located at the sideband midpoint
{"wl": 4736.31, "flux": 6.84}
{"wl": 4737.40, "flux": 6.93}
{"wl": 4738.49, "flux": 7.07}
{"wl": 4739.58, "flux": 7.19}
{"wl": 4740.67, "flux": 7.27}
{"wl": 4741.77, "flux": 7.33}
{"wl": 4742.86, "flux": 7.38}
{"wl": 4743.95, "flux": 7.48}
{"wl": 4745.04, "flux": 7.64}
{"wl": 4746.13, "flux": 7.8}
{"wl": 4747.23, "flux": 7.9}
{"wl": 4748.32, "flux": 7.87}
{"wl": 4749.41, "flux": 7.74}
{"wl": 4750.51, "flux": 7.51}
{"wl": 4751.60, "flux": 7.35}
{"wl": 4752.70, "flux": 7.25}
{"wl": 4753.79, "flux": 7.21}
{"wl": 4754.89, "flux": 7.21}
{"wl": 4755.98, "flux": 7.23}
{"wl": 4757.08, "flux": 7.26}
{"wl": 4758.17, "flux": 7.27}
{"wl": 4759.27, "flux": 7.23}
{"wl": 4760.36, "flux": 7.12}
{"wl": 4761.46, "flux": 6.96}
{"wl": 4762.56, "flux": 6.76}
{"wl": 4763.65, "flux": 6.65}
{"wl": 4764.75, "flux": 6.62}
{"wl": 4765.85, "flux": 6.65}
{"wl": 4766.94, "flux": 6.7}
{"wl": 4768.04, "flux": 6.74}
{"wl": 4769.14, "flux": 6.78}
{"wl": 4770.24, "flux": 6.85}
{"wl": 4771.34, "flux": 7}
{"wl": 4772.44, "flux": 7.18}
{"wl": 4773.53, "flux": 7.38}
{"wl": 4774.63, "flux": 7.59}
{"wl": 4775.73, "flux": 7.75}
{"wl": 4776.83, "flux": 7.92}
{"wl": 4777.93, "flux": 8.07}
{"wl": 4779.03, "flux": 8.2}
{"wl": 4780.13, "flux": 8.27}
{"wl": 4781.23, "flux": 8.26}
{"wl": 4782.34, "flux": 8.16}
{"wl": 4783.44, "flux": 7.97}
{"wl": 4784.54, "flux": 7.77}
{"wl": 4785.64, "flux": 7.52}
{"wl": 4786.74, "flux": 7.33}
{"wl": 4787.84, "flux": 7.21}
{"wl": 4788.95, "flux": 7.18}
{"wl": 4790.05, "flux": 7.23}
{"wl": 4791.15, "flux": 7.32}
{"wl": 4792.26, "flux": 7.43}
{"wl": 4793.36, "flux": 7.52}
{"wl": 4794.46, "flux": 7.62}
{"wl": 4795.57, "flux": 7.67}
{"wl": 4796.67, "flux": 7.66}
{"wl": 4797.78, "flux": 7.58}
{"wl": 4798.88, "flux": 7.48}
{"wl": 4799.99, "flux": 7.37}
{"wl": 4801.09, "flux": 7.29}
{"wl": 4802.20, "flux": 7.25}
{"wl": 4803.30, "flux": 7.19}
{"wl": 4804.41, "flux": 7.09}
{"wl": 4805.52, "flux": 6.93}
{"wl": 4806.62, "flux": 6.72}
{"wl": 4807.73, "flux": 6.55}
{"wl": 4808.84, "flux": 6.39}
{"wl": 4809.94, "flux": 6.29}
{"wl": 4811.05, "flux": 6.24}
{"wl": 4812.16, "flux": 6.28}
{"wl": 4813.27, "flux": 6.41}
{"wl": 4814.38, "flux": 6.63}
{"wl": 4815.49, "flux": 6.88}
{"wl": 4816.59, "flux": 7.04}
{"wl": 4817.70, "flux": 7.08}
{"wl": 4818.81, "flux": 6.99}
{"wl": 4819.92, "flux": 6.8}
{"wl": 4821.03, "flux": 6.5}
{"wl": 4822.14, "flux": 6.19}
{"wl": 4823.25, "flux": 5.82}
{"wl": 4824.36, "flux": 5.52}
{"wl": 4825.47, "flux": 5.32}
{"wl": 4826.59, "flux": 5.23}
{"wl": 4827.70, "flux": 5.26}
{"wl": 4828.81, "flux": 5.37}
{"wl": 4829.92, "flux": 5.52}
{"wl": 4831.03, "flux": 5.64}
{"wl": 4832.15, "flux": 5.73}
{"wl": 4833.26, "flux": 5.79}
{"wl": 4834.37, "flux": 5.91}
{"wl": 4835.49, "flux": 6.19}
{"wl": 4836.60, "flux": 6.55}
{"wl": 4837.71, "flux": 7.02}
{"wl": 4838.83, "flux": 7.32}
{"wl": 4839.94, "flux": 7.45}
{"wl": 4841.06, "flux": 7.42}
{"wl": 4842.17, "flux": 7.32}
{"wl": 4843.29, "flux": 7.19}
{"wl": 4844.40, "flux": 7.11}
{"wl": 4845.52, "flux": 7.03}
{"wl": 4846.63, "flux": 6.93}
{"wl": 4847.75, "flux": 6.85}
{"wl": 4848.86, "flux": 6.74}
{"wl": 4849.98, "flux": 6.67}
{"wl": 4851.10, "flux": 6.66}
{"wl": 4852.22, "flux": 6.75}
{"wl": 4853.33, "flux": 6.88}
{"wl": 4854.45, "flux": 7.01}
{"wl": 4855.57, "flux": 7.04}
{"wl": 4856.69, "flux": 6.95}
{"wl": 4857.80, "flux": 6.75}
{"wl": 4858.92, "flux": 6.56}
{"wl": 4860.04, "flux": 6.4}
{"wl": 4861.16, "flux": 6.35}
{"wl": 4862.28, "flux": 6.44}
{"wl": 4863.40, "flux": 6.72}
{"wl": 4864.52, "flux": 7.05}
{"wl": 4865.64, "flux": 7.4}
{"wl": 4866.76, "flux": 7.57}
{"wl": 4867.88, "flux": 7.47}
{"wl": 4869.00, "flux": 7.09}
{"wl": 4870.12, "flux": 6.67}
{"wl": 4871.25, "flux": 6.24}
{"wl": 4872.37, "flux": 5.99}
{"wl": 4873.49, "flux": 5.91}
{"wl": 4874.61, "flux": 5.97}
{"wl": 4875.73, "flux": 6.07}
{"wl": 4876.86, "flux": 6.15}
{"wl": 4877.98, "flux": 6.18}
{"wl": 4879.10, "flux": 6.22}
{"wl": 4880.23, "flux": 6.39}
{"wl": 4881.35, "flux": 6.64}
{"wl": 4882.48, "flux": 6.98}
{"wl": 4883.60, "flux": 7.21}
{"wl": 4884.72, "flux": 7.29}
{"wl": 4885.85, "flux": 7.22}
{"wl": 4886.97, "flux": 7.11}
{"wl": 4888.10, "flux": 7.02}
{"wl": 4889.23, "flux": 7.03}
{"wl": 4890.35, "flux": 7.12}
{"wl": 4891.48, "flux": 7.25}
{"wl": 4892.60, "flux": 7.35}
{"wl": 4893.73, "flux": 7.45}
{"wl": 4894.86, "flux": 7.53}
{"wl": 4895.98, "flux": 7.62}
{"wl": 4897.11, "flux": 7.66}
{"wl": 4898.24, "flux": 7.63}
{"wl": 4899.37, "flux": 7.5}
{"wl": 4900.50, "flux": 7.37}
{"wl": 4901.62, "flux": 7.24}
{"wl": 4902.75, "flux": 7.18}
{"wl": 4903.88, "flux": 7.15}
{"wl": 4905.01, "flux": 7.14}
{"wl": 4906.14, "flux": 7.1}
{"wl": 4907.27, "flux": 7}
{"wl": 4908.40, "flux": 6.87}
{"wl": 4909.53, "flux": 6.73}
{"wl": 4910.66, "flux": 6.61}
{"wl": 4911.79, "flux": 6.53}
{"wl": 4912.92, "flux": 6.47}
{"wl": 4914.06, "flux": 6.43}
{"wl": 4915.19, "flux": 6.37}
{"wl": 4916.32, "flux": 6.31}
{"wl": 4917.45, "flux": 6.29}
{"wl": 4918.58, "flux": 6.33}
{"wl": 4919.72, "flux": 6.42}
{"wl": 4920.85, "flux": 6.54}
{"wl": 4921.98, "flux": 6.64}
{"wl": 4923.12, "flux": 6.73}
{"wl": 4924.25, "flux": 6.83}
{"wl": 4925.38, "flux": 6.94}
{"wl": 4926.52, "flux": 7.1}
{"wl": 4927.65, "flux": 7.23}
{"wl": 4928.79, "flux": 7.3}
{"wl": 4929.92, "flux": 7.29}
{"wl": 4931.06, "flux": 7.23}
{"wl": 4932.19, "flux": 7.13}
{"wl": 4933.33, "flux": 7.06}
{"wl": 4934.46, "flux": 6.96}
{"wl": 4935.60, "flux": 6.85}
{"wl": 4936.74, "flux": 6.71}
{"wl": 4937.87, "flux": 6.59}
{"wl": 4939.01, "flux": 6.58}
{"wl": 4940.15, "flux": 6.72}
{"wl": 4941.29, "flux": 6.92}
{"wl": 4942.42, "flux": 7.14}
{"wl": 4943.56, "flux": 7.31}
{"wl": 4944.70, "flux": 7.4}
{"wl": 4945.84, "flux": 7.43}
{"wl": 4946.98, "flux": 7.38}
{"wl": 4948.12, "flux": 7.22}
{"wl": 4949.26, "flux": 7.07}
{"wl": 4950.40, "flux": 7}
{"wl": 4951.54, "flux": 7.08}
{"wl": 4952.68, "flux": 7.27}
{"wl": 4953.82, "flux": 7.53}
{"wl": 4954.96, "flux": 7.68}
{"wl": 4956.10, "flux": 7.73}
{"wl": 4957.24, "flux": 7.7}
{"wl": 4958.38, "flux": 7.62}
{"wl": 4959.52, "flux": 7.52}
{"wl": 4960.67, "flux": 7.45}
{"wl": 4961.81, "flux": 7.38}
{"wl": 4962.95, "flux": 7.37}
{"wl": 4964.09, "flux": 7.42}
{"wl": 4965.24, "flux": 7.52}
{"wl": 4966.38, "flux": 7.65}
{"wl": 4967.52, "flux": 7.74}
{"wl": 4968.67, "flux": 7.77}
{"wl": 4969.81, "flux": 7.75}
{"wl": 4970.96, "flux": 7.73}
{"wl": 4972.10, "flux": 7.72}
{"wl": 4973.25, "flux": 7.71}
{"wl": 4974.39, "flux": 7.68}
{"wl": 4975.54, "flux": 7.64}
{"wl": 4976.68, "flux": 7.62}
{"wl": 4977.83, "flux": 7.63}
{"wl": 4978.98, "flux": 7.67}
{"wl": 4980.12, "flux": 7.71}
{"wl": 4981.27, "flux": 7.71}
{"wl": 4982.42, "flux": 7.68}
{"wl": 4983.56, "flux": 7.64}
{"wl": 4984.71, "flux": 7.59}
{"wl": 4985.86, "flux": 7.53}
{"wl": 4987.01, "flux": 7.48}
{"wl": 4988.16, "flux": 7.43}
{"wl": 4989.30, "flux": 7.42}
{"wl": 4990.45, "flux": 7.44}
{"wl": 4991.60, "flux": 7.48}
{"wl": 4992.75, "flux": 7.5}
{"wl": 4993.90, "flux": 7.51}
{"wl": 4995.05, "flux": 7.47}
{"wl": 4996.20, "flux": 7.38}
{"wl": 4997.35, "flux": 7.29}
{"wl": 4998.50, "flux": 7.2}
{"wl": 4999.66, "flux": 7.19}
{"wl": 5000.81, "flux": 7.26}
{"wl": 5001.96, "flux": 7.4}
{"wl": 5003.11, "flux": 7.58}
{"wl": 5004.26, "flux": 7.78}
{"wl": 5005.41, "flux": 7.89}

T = 2.3 angstrom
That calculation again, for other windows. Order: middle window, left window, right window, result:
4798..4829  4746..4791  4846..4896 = 2.6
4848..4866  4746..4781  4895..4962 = 1.0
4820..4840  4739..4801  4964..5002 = 3.9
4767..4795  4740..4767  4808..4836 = -2.9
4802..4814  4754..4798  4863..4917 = 1.0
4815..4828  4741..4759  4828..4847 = 0.9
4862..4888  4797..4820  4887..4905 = 1.9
